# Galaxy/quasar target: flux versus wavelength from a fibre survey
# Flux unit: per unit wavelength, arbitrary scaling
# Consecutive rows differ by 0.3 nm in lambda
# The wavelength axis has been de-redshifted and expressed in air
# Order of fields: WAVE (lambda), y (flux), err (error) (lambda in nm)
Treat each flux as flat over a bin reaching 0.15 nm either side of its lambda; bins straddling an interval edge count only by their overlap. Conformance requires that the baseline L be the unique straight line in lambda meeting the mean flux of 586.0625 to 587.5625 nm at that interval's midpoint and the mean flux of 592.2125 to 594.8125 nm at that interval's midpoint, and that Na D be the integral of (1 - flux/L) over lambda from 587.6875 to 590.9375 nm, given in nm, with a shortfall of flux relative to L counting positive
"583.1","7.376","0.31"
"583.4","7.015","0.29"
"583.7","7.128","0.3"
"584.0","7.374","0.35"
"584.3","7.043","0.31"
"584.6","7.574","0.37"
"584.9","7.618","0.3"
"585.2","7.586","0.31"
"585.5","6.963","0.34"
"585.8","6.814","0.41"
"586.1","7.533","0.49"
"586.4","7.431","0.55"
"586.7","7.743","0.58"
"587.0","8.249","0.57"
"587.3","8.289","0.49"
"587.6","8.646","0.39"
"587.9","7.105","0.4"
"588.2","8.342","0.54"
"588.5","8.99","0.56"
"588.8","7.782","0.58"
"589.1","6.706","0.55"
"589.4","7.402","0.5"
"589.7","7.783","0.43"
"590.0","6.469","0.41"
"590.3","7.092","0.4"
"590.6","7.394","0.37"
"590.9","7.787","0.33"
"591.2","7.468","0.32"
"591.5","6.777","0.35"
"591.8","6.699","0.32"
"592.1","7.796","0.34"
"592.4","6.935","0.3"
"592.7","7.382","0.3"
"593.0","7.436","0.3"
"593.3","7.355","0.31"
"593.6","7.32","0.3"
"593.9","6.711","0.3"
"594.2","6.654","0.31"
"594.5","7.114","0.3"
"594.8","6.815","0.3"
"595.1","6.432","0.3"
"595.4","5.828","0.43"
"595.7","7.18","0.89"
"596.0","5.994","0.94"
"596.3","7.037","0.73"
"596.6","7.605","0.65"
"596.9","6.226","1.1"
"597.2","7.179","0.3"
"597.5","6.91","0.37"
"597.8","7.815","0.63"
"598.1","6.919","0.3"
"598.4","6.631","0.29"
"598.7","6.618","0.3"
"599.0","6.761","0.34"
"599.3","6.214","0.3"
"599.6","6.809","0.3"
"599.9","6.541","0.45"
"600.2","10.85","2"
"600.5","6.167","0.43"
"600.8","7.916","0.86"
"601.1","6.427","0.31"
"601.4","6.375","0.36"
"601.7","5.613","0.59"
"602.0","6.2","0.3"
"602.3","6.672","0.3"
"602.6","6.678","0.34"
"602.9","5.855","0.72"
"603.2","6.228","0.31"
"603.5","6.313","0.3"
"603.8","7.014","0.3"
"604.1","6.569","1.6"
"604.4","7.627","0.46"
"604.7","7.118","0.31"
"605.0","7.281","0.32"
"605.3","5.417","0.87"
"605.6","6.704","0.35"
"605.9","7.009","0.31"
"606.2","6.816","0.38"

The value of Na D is 0.03 nm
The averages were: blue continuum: 7.93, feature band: 7.54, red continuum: 7.1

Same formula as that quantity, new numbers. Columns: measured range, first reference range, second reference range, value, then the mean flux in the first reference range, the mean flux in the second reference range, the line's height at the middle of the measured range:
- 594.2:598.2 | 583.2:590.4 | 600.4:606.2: 0.088 nm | 7.53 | 6.6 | 7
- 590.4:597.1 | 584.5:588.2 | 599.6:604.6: 0.246 nm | 7.66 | 6.82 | 7.26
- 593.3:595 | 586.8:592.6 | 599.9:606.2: 0.084 nm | 7.56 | 6.8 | 7.31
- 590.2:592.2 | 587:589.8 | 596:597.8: 0.086 nm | 7.91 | 6.98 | 7.61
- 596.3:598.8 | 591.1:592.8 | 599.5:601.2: 0.132 nm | 7.16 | 7.5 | 7.39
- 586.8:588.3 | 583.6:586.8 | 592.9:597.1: -0.184 nm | 7.34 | 6.83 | 7.22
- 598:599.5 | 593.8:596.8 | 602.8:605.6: 0.014 nm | 6.73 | 6.62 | 6.69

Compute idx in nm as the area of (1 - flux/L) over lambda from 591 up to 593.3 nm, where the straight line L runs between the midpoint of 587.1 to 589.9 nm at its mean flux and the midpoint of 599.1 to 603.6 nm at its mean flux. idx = 0.10 nm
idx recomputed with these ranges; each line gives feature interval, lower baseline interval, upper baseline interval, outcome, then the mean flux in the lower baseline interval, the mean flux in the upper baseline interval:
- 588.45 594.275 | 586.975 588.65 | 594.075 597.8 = 0.263 nm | 8.27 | 6.79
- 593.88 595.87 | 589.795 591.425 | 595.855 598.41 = 0.107 nm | 7.24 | 6.94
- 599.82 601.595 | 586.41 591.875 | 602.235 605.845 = -0.133 nm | 7.6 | 6.63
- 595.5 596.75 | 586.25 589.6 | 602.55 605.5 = 0.056 nm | 7.88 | 6.61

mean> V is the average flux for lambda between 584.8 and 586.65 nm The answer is 7.34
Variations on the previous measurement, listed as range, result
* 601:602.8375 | 6.3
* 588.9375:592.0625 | 7.18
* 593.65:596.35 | 6.65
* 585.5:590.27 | 7.65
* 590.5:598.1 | 7.03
